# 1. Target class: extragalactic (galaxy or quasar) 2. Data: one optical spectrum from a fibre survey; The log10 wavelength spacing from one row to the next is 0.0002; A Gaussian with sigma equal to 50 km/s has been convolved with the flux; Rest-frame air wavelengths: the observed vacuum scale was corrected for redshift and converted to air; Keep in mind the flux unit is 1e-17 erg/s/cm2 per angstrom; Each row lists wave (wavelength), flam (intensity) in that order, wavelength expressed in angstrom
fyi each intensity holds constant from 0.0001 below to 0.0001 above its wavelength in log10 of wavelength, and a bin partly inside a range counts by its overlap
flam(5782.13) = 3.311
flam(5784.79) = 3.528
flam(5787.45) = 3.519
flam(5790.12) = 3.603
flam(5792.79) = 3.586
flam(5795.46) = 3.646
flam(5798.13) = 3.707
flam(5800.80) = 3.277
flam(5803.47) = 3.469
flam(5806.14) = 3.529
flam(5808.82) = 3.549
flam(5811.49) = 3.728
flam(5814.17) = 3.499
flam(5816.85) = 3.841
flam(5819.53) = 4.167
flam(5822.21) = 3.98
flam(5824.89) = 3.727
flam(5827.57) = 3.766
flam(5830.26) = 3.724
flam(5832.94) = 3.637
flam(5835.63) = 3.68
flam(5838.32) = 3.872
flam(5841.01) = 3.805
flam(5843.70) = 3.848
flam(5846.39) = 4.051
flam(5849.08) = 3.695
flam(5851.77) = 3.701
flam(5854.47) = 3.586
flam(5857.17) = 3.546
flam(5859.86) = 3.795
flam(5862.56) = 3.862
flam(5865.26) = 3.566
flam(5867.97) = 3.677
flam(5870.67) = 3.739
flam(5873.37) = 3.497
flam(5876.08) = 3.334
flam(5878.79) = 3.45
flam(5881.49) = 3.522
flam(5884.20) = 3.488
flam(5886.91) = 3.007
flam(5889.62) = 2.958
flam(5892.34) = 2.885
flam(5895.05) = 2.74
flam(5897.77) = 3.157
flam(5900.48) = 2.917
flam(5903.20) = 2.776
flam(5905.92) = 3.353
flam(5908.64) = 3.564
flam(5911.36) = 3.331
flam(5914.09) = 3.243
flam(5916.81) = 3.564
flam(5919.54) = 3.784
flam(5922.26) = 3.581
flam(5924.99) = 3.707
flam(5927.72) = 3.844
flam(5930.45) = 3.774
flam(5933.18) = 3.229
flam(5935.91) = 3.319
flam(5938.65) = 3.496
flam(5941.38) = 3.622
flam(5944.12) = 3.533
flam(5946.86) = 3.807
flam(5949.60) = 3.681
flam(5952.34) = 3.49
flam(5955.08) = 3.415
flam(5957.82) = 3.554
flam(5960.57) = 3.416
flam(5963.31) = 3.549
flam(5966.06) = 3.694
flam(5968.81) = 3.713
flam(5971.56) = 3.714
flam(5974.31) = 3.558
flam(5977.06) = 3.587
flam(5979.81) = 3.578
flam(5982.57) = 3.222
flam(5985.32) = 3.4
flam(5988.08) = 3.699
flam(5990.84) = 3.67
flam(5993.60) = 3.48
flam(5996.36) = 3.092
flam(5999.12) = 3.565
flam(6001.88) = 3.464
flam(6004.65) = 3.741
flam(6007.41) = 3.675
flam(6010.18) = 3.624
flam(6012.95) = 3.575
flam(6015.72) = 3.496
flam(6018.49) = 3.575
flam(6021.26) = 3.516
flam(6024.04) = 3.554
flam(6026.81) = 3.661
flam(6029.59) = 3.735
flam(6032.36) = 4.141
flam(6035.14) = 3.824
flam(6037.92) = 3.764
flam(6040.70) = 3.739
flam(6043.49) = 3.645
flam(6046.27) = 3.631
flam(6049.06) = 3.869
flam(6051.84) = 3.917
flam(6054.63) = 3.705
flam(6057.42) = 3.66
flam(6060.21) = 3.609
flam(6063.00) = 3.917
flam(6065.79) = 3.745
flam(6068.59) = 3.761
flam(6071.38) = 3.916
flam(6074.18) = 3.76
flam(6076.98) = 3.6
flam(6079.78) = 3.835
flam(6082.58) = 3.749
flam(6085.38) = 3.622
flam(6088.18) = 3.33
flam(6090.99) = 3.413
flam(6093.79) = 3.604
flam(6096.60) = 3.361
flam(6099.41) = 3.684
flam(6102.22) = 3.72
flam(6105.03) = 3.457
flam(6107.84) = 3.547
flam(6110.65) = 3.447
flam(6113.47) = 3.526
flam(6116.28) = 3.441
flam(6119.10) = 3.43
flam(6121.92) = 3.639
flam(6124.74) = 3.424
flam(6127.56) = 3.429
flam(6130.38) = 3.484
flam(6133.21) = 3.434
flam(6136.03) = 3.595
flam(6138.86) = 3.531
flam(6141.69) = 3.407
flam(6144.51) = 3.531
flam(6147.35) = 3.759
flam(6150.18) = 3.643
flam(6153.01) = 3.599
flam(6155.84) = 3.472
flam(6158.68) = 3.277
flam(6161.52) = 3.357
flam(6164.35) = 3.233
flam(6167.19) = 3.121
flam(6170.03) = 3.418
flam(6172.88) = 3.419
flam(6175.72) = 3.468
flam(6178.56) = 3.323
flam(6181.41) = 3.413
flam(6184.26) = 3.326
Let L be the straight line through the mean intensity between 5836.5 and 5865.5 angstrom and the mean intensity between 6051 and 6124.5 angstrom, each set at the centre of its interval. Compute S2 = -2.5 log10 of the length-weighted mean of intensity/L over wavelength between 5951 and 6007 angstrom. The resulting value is 0.05 mag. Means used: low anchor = 3.76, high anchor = 3.62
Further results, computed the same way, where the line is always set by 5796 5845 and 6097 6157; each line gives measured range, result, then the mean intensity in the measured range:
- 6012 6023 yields 0.017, 3.54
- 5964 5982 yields 0.001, 3.62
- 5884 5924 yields 0.139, 3.22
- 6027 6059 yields -0.059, 3.78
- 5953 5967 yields 0.033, 3.52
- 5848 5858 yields 0.017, 3.63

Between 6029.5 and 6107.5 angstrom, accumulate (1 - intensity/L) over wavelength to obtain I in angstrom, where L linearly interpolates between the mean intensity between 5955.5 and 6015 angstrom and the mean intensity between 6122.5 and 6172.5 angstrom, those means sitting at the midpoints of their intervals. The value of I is -4.45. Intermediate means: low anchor 3.55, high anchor 3.46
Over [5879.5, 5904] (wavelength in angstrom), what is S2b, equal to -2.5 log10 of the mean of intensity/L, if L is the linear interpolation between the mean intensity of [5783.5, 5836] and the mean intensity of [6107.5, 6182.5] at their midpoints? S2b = 0.177 mag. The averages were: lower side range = 3.66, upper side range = 3.46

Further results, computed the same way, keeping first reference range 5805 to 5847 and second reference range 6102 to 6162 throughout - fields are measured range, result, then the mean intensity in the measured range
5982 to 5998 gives 0.058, 3.44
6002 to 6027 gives 0.005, 3.59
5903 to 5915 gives 0.124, 3.3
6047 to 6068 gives -0.059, 3.77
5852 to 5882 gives 0.039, 3.6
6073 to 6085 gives -0.052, 3.73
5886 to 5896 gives 0.269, 2.9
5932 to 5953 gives 0.044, 3.53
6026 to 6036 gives -0.076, 3.85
